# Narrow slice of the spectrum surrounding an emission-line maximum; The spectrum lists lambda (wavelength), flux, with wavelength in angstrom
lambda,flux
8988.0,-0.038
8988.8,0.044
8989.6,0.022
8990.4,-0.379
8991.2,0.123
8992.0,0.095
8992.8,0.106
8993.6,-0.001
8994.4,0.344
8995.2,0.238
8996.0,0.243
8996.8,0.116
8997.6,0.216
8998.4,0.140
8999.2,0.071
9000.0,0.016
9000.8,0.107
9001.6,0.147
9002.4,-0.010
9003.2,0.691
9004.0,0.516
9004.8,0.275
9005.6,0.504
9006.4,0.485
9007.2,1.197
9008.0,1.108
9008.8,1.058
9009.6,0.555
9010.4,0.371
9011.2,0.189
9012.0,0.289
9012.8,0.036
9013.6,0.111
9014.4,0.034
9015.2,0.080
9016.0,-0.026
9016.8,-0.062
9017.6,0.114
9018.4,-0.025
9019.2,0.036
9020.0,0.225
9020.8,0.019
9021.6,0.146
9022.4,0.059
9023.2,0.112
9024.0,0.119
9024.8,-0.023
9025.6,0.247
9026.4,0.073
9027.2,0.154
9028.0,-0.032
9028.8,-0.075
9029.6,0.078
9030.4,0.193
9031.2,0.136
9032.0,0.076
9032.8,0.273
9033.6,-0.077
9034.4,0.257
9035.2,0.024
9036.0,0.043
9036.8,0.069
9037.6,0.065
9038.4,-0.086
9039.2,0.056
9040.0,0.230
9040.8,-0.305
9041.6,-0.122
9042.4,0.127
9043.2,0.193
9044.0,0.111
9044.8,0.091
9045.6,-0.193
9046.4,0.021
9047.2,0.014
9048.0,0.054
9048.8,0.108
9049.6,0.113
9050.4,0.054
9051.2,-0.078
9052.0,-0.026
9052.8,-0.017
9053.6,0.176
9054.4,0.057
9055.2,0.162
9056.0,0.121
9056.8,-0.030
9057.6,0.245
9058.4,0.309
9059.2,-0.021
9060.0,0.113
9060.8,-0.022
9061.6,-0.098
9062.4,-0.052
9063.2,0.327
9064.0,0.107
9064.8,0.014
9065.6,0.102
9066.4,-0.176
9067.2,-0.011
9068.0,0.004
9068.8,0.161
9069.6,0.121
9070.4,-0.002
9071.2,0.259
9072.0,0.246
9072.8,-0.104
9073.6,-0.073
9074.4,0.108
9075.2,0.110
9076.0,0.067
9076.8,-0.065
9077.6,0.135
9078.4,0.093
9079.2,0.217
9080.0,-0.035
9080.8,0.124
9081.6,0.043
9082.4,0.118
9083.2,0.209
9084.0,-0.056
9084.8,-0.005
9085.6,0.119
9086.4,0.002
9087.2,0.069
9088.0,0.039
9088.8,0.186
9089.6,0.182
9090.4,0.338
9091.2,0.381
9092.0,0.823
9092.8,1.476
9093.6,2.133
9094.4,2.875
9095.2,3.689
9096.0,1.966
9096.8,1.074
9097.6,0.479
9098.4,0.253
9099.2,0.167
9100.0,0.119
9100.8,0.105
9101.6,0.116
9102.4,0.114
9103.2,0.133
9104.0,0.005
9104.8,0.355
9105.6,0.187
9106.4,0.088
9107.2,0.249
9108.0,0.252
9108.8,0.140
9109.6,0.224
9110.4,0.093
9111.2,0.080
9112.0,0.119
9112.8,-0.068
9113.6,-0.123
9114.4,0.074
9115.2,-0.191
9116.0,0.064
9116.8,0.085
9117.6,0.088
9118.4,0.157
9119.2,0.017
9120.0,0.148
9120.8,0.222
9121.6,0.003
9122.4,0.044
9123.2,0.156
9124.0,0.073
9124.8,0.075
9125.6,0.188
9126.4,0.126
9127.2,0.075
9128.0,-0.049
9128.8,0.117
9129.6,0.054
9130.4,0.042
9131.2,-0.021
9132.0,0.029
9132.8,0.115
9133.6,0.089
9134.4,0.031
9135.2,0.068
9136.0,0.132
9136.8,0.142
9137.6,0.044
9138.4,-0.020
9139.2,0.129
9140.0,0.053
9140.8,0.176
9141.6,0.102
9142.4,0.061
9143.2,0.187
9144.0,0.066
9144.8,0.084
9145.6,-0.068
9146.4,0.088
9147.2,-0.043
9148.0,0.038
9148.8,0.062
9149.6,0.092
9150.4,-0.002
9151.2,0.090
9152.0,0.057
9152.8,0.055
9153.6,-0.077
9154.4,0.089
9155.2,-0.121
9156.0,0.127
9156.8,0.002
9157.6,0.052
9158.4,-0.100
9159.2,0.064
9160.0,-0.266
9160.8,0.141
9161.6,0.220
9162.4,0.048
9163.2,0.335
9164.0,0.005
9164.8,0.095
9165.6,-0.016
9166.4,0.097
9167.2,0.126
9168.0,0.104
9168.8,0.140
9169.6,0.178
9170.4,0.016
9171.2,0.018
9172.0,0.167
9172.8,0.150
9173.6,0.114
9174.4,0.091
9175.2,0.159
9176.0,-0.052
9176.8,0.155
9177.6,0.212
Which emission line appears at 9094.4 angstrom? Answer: [O III]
